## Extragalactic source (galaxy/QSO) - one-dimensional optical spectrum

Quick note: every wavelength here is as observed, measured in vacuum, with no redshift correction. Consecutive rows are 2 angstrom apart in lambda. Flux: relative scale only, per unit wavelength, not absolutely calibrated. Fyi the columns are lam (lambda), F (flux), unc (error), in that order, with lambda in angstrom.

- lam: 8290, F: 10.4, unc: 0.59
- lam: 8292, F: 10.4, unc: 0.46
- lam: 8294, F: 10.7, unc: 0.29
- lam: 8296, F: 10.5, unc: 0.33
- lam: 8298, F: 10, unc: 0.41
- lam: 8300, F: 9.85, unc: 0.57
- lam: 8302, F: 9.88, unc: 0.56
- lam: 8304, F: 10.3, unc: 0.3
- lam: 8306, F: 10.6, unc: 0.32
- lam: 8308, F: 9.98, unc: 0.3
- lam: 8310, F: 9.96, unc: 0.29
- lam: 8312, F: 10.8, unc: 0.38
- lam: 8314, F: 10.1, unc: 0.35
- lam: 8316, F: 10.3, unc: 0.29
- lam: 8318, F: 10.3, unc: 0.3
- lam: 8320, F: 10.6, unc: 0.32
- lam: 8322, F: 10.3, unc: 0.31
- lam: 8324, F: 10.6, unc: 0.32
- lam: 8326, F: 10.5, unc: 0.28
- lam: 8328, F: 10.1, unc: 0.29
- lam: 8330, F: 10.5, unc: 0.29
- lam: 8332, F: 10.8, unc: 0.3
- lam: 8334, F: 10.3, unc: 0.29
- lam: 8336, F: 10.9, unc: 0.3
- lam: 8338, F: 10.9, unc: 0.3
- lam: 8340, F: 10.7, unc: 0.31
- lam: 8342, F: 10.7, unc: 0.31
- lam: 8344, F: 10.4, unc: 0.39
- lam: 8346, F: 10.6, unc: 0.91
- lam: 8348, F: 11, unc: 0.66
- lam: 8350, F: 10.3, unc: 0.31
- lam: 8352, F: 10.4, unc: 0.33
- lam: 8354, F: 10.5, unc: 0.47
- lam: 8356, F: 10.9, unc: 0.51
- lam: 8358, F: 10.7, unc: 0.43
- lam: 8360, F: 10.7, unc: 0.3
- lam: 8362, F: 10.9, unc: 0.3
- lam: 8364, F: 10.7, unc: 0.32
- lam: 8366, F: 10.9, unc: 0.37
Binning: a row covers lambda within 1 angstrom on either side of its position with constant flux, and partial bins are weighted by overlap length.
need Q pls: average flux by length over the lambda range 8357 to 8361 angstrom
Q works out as 10.7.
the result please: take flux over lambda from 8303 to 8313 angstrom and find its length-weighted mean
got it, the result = 10.3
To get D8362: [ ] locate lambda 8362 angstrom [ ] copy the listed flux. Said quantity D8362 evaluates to 10.9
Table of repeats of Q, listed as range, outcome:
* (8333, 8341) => 10.7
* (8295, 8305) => 10.1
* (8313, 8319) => 10.2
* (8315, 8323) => 10.4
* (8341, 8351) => 10.6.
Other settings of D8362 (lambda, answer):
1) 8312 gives 10.8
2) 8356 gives 10.9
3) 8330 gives 10.5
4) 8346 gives 10.6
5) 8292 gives 10.4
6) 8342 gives 10.7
